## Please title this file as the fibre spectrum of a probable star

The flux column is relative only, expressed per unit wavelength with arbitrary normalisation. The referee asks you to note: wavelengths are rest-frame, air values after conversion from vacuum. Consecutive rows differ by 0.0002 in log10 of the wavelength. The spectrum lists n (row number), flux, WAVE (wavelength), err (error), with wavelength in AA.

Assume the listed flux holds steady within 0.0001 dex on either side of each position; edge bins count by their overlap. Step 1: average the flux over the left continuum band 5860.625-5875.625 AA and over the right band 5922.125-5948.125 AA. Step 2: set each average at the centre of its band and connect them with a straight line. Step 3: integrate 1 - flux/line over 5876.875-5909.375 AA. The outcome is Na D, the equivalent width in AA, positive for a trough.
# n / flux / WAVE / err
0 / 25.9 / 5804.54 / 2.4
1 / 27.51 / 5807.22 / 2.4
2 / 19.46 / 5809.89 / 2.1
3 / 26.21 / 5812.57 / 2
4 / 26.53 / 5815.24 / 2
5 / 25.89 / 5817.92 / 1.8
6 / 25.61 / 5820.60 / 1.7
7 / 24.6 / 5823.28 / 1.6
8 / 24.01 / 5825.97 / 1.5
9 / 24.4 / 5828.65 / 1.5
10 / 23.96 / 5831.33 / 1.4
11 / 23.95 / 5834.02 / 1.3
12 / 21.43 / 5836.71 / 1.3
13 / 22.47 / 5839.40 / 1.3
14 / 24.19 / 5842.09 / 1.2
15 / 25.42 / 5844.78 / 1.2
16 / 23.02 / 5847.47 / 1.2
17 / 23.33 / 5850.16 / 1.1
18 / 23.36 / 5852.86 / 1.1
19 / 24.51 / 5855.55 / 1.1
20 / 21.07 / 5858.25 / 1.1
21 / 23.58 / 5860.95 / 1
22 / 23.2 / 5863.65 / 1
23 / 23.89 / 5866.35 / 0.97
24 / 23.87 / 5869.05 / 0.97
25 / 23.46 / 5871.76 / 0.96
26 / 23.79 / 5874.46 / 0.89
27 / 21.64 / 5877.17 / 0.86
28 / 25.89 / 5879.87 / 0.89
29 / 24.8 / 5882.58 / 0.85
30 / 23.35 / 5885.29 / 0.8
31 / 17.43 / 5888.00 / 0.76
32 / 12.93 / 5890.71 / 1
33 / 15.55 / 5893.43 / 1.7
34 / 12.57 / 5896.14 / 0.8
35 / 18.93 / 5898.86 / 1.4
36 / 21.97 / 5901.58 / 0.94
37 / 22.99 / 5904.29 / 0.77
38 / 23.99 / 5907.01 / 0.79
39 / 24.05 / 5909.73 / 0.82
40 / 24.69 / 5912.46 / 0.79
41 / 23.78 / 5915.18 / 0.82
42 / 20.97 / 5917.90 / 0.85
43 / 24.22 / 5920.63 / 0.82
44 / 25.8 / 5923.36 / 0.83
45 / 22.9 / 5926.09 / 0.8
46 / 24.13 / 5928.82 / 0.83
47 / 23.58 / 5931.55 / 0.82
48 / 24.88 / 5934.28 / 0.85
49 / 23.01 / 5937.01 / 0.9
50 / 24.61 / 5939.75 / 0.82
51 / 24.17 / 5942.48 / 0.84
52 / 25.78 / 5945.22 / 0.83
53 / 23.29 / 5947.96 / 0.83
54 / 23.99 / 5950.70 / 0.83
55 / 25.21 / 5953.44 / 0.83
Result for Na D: 4.9 AA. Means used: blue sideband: 23.6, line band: 20.2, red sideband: 24.3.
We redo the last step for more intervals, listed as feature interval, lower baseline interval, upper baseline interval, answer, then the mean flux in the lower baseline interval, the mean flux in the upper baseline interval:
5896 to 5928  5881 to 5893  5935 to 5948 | -1.4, 19.4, 24.3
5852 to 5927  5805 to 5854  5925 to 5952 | 6.3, 24.2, 24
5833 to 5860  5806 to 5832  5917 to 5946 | 1.5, 24.8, 24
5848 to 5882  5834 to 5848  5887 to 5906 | -4.4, 23.4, 17.6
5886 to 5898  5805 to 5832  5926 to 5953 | 4.5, 24.9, 24.1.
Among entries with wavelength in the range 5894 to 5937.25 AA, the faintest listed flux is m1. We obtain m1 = 12.57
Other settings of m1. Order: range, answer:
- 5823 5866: 21.07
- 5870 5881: 21.64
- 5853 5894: 12.93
